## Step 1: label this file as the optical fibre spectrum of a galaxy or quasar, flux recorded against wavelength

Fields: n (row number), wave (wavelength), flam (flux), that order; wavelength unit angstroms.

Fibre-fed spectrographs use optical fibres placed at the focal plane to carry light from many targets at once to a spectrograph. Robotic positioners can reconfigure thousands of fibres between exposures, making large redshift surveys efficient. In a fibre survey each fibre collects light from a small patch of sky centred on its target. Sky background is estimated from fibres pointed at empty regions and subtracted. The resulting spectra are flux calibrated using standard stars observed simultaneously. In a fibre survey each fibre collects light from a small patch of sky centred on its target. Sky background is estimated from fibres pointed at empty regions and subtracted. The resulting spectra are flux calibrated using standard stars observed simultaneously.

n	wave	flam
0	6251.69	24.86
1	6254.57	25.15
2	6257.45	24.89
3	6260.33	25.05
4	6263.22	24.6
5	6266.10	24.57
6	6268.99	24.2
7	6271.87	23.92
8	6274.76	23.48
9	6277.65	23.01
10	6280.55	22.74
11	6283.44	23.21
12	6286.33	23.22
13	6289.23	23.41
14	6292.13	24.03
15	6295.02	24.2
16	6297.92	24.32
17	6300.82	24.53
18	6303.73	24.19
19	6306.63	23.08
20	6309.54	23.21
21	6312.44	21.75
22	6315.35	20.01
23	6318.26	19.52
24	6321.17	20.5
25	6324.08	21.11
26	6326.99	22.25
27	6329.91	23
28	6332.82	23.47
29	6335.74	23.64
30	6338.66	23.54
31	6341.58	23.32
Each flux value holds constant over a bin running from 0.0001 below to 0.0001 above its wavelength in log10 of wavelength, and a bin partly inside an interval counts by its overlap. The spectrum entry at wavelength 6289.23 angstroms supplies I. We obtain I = 23.41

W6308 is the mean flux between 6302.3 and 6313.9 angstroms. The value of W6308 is 23.1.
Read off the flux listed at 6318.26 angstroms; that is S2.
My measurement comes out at 19.52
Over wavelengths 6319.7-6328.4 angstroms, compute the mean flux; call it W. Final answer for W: 21.3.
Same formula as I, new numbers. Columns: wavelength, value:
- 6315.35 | 20.01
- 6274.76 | 23.48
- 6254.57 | 25.15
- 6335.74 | 23.64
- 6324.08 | 21.11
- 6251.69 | 24.86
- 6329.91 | 23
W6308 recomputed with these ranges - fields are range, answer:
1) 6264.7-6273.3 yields 24.2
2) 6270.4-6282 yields 23.3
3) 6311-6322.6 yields 20.4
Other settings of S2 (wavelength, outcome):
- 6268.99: 24.2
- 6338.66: 23.54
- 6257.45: 24.89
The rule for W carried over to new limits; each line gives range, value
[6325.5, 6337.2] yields 23.1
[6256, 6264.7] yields 24.9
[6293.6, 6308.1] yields 24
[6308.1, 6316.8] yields 21.7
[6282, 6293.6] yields 23.5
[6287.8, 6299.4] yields 24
